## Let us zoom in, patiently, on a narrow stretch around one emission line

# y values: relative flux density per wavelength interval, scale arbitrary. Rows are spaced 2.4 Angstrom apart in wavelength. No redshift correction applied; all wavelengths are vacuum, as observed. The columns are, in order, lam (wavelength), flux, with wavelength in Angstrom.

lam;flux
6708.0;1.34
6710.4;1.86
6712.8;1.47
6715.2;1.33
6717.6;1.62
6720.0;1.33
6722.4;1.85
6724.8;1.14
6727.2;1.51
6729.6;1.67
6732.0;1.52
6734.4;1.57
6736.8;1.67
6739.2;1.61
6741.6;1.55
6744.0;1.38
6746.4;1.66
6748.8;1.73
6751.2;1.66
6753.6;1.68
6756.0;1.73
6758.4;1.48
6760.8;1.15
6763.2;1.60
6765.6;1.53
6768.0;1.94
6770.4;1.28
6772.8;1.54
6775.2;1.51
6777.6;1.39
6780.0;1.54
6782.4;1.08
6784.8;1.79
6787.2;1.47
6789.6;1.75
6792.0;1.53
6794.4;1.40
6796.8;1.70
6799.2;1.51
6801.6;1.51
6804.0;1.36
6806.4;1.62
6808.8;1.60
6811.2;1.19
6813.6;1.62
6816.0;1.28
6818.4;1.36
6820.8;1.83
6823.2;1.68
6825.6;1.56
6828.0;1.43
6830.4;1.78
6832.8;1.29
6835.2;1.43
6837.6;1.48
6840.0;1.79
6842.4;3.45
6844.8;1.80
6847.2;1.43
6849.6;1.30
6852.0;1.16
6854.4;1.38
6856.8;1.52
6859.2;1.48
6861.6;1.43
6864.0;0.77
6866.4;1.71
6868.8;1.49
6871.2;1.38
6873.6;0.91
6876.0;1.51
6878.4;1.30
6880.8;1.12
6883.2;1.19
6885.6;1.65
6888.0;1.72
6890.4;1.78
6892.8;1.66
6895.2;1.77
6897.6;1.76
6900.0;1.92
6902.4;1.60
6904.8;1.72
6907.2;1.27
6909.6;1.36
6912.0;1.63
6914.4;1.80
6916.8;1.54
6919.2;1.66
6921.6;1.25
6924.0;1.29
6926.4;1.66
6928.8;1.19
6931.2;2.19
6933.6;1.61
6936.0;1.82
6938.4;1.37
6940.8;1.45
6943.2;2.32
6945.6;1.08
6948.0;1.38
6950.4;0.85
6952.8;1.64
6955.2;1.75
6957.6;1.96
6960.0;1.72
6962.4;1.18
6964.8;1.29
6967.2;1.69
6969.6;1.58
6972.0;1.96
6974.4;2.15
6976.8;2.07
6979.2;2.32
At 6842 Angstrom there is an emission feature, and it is H-beta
